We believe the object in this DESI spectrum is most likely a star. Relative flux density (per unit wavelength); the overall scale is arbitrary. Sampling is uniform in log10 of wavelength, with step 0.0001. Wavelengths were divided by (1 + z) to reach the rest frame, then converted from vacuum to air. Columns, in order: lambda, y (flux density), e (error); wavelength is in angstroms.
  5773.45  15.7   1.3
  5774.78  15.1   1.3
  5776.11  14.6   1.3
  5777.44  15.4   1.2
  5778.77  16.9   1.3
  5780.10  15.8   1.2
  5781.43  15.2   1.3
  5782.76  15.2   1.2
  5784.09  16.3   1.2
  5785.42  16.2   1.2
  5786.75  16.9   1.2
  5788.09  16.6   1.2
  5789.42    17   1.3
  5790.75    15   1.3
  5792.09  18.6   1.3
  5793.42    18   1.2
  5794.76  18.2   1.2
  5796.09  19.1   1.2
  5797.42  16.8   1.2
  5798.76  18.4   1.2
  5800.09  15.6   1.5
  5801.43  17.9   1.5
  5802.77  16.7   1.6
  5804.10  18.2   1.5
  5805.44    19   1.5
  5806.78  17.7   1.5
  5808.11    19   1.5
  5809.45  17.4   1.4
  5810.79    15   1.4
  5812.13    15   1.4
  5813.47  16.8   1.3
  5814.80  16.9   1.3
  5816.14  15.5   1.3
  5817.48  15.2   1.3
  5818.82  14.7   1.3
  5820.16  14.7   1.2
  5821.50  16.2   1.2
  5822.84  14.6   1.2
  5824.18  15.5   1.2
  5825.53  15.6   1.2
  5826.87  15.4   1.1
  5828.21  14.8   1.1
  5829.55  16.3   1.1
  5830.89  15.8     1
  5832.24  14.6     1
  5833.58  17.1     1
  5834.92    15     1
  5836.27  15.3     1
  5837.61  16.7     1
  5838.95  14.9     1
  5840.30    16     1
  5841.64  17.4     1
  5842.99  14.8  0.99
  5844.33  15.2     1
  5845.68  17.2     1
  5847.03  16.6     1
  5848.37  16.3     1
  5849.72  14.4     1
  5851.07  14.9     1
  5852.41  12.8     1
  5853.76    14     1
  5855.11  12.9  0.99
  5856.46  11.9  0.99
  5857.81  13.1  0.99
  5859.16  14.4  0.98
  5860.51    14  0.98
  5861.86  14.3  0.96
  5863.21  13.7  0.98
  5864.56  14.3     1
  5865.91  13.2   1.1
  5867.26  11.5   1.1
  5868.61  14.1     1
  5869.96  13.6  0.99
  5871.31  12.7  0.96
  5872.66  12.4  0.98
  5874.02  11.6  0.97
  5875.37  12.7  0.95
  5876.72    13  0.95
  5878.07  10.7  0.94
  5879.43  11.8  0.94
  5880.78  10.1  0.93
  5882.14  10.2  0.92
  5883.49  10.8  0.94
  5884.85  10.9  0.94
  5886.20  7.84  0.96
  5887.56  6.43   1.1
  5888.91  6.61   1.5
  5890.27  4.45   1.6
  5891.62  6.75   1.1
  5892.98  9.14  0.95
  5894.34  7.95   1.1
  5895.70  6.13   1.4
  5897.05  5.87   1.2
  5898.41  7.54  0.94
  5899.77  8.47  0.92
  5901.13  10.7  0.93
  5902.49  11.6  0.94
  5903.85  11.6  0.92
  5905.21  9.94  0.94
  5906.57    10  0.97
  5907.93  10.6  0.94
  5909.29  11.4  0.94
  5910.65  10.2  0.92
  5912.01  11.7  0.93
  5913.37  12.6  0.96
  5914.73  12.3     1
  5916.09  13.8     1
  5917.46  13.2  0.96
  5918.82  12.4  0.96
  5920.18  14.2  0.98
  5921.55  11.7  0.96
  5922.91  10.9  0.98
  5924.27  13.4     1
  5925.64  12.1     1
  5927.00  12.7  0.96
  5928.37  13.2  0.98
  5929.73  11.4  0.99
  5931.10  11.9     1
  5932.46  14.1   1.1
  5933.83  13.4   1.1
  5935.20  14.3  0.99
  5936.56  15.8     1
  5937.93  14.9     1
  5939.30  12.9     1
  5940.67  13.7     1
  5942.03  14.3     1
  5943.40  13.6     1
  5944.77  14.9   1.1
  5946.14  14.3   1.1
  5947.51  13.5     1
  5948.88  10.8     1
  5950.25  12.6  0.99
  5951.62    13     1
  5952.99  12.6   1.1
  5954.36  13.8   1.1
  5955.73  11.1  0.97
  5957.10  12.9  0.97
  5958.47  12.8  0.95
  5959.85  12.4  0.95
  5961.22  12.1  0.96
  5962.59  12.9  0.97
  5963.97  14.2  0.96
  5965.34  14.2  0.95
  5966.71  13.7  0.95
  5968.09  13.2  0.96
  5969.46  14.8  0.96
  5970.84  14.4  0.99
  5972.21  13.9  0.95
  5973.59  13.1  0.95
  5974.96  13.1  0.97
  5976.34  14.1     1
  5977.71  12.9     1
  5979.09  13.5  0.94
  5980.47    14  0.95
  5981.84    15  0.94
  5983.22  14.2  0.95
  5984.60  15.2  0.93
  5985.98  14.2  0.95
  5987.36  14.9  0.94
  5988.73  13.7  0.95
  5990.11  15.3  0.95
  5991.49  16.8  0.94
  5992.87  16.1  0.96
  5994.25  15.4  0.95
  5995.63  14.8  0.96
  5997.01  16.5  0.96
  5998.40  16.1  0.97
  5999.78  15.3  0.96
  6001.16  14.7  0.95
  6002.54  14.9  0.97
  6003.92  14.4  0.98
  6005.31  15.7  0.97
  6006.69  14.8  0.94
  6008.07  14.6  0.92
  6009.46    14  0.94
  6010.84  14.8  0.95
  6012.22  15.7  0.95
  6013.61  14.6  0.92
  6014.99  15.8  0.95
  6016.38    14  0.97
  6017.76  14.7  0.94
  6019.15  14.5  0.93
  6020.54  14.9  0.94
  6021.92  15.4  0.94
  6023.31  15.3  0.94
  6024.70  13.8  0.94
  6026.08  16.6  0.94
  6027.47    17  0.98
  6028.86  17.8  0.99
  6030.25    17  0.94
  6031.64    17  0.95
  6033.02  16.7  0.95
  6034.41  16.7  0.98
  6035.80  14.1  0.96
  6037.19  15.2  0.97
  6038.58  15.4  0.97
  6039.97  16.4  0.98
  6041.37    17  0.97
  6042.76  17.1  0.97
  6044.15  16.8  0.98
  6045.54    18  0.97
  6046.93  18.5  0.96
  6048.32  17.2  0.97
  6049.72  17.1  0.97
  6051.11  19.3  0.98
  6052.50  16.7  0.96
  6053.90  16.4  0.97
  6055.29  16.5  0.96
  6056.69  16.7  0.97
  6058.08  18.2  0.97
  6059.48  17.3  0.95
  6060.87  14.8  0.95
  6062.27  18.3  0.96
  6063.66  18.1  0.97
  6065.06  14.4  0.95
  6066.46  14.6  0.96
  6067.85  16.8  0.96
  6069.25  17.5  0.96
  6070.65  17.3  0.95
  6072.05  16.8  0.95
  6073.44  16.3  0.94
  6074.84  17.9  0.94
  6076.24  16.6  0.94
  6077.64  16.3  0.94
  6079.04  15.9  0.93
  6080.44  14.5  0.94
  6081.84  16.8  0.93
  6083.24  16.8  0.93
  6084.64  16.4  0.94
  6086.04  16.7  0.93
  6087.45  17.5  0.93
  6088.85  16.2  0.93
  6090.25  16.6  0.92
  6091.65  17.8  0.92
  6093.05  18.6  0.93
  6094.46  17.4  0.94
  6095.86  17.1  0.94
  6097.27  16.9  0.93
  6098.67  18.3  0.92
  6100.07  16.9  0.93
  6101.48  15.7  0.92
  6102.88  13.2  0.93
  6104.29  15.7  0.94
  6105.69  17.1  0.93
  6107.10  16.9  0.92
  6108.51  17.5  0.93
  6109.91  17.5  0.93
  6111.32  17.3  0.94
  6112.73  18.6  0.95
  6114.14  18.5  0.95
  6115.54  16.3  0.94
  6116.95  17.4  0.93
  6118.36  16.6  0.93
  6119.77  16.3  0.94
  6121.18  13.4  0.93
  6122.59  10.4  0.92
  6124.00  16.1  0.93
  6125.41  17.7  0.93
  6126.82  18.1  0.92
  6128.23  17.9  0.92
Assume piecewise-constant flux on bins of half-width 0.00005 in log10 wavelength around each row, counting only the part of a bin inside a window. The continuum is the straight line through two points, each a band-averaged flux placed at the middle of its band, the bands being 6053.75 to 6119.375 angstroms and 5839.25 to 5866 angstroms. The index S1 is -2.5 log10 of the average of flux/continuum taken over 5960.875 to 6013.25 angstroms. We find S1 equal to 0.096 mag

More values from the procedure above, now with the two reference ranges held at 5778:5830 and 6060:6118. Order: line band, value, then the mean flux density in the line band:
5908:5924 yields 0.34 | 12.2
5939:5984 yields 0.23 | 13.4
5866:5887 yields 0.39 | 11.6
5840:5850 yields 0.03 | 16.1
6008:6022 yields 0.13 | 14.8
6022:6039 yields 0.05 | 16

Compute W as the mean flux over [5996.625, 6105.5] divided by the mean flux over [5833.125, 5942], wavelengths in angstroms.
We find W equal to 1.3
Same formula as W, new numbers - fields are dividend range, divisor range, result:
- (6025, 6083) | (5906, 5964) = 1.31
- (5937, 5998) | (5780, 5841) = 0.85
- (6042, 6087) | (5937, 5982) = 1.25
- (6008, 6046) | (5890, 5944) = 1.37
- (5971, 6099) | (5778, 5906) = 1.14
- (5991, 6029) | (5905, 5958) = 1.20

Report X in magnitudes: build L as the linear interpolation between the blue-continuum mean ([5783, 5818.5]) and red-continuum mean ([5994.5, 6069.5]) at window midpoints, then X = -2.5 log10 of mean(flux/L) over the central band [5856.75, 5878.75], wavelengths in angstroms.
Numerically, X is 0.27 mag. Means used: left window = 17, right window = 16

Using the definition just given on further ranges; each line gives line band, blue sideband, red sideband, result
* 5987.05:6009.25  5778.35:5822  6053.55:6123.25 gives 0.10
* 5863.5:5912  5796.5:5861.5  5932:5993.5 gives 0.41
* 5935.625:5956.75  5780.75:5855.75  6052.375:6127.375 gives 0.21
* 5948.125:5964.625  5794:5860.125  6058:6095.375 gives 0.28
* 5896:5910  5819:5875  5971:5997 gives 0.44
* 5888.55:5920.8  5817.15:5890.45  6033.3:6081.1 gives 0.40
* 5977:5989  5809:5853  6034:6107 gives 0.15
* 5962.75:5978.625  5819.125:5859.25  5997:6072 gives 0.15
